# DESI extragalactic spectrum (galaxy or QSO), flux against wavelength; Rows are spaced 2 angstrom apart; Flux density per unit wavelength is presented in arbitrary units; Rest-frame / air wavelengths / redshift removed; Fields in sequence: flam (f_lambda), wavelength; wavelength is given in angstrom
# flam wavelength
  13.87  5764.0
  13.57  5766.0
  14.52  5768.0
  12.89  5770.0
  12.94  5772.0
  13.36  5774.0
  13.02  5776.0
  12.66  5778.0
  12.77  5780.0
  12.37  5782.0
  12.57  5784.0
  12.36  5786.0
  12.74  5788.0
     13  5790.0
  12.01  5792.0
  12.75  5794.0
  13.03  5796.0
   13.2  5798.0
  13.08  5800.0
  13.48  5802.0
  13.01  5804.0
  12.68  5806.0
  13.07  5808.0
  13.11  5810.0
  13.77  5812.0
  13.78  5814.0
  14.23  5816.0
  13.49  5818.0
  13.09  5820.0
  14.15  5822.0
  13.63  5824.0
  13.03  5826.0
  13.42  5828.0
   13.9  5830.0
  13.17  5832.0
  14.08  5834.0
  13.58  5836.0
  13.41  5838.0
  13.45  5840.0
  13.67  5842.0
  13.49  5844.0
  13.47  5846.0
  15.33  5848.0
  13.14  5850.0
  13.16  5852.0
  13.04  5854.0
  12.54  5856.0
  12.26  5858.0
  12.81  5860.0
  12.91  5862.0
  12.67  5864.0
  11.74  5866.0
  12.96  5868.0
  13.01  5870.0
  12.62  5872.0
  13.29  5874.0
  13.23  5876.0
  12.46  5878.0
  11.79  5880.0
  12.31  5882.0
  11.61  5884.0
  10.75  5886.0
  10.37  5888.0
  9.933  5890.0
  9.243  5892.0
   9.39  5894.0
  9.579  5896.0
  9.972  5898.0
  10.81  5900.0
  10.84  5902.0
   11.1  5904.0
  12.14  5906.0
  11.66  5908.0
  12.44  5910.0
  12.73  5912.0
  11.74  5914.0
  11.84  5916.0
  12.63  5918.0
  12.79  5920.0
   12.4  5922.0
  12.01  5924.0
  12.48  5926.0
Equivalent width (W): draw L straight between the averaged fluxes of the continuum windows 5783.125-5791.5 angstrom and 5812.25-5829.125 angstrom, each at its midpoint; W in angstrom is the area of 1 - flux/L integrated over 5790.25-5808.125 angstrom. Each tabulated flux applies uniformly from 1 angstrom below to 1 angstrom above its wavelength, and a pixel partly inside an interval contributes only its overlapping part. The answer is 0.1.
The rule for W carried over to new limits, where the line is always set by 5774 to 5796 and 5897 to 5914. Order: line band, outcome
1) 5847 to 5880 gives -2.82 angstrom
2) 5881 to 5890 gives 0.44 angstrom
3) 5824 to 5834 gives -1.01 angstrom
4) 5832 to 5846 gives -1.65 angstrom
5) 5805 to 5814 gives -0.58 angstrom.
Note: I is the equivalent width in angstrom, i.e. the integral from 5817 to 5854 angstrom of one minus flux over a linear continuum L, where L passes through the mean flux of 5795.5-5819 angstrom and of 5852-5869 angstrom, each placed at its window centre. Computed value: -1.74 angstrom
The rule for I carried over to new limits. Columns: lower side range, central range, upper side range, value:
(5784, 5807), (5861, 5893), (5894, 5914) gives -0.9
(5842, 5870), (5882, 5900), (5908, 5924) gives 3.4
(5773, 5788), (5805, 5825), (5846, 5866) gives -1.0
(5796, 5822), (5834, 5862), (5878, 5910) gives -2.6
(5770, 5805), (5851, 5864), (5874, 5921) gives -0.9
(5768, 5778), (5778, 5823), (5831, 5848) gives 1.0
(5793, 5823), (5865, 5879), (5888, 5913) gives -1.4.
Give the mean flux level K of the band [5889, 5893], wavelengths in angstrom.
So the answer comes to 9.59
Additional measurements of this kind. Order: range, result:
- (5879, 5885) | 11.9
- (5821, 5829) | 13.6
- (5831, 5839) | 13.6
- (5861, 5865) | 12.8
